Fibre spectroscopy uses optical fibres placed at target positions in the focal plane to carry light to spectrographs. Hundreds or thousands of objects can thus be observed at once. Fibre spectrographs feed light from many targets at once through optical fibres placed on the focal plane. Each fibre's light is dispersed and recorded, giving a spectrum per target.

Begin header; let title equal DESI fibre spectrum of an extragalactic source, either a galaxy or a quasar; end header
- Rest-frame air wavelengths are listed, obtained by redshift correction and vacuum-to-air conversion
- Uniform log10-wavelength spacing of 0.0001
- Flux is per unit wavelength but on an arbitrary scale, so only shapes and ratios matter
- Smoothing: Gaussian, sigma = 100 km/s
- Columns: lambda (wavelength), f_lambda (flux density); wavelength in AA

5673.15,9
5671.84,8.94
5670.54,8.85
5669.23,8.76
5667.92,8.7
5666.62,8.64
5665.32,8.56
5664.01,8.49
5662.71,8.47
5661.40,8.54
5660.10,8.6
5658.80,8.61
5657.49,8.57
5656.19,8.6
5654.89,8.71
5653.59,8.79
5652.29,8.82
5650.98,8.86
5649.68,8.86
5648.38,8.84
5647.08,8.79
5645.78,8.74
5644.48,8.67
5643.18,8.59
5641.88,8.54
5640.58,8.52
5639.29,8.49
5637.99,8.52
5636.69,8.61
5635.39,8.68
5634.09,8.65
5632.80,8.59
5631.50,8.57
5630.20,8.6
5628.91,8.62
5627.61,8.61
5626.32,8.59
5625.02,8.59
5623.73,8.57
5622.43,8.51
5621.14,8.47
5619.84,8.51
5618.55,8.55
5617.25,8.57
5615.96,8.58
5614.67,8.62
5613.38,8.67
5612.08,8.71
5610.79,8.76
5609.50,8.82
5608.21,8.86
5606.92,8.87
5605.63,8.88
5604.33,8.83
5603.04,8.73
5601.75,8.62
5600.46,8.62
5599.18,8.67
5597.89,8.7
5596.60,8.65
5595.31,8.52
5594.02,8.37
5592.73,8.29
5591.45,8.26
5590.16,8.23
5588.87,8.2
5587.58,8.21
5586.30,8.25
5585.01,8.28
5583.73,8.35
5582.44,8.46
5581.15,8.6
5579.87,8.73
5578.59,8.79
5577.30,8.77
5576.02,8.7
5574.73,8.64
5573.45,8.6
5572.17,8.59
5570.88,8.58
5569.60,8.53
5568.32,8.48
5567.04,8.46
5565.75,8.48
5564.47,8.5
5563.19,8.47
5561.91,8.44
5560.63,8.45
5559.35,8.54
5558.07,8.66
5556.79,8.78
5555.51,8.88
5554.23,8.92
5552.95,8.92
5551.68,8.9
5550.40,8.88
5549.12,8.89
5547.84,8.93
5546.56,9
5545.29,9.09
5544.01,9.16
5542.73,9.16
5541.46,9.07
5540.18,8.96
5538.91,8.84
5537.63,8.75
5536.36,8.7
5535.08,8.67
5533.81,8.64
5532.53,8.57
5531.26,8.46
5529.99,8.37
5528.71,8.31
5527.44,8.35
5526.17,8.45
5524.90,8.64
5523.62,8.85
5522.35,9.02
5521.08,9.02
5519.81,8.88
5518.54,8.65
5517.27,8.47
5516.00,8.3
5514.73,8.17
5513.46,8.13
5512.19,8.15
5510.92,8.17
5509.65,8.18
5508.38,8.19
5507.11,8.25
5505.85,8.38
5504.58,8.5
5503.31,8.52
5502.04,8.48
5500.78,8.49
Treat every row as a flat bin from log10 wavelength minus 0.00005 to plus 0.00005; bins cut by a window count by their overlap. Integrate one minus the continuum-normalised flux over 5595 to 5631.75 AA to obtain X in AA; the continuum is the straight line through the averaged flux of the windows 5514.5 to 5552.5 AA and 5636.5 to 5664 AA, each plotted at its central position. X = 0.1 AA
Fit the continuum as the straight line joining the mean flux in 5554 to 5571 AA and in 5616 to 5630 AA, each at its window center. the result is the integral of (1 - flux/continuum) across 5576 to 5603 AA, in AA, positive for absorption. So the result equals 0.3 AA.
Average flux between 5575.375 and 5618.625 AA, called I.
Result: 8.58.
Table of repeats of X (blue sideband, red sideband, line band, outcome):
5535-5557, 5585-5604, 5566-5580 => 0.1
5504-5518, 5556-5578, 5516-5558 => -1.9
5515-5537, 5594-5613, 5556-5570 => 0.2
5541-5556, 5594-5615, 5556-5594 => 1.6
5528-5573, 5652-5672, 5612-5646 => 0.3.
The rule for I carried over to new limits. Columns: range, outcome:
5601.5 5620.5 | 8.7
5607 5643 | 8.61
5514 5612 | 8.65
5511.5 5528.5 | 8.54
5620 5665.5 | 8.62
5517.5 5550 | 8.77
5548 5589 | 8.6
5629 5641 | 8.59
